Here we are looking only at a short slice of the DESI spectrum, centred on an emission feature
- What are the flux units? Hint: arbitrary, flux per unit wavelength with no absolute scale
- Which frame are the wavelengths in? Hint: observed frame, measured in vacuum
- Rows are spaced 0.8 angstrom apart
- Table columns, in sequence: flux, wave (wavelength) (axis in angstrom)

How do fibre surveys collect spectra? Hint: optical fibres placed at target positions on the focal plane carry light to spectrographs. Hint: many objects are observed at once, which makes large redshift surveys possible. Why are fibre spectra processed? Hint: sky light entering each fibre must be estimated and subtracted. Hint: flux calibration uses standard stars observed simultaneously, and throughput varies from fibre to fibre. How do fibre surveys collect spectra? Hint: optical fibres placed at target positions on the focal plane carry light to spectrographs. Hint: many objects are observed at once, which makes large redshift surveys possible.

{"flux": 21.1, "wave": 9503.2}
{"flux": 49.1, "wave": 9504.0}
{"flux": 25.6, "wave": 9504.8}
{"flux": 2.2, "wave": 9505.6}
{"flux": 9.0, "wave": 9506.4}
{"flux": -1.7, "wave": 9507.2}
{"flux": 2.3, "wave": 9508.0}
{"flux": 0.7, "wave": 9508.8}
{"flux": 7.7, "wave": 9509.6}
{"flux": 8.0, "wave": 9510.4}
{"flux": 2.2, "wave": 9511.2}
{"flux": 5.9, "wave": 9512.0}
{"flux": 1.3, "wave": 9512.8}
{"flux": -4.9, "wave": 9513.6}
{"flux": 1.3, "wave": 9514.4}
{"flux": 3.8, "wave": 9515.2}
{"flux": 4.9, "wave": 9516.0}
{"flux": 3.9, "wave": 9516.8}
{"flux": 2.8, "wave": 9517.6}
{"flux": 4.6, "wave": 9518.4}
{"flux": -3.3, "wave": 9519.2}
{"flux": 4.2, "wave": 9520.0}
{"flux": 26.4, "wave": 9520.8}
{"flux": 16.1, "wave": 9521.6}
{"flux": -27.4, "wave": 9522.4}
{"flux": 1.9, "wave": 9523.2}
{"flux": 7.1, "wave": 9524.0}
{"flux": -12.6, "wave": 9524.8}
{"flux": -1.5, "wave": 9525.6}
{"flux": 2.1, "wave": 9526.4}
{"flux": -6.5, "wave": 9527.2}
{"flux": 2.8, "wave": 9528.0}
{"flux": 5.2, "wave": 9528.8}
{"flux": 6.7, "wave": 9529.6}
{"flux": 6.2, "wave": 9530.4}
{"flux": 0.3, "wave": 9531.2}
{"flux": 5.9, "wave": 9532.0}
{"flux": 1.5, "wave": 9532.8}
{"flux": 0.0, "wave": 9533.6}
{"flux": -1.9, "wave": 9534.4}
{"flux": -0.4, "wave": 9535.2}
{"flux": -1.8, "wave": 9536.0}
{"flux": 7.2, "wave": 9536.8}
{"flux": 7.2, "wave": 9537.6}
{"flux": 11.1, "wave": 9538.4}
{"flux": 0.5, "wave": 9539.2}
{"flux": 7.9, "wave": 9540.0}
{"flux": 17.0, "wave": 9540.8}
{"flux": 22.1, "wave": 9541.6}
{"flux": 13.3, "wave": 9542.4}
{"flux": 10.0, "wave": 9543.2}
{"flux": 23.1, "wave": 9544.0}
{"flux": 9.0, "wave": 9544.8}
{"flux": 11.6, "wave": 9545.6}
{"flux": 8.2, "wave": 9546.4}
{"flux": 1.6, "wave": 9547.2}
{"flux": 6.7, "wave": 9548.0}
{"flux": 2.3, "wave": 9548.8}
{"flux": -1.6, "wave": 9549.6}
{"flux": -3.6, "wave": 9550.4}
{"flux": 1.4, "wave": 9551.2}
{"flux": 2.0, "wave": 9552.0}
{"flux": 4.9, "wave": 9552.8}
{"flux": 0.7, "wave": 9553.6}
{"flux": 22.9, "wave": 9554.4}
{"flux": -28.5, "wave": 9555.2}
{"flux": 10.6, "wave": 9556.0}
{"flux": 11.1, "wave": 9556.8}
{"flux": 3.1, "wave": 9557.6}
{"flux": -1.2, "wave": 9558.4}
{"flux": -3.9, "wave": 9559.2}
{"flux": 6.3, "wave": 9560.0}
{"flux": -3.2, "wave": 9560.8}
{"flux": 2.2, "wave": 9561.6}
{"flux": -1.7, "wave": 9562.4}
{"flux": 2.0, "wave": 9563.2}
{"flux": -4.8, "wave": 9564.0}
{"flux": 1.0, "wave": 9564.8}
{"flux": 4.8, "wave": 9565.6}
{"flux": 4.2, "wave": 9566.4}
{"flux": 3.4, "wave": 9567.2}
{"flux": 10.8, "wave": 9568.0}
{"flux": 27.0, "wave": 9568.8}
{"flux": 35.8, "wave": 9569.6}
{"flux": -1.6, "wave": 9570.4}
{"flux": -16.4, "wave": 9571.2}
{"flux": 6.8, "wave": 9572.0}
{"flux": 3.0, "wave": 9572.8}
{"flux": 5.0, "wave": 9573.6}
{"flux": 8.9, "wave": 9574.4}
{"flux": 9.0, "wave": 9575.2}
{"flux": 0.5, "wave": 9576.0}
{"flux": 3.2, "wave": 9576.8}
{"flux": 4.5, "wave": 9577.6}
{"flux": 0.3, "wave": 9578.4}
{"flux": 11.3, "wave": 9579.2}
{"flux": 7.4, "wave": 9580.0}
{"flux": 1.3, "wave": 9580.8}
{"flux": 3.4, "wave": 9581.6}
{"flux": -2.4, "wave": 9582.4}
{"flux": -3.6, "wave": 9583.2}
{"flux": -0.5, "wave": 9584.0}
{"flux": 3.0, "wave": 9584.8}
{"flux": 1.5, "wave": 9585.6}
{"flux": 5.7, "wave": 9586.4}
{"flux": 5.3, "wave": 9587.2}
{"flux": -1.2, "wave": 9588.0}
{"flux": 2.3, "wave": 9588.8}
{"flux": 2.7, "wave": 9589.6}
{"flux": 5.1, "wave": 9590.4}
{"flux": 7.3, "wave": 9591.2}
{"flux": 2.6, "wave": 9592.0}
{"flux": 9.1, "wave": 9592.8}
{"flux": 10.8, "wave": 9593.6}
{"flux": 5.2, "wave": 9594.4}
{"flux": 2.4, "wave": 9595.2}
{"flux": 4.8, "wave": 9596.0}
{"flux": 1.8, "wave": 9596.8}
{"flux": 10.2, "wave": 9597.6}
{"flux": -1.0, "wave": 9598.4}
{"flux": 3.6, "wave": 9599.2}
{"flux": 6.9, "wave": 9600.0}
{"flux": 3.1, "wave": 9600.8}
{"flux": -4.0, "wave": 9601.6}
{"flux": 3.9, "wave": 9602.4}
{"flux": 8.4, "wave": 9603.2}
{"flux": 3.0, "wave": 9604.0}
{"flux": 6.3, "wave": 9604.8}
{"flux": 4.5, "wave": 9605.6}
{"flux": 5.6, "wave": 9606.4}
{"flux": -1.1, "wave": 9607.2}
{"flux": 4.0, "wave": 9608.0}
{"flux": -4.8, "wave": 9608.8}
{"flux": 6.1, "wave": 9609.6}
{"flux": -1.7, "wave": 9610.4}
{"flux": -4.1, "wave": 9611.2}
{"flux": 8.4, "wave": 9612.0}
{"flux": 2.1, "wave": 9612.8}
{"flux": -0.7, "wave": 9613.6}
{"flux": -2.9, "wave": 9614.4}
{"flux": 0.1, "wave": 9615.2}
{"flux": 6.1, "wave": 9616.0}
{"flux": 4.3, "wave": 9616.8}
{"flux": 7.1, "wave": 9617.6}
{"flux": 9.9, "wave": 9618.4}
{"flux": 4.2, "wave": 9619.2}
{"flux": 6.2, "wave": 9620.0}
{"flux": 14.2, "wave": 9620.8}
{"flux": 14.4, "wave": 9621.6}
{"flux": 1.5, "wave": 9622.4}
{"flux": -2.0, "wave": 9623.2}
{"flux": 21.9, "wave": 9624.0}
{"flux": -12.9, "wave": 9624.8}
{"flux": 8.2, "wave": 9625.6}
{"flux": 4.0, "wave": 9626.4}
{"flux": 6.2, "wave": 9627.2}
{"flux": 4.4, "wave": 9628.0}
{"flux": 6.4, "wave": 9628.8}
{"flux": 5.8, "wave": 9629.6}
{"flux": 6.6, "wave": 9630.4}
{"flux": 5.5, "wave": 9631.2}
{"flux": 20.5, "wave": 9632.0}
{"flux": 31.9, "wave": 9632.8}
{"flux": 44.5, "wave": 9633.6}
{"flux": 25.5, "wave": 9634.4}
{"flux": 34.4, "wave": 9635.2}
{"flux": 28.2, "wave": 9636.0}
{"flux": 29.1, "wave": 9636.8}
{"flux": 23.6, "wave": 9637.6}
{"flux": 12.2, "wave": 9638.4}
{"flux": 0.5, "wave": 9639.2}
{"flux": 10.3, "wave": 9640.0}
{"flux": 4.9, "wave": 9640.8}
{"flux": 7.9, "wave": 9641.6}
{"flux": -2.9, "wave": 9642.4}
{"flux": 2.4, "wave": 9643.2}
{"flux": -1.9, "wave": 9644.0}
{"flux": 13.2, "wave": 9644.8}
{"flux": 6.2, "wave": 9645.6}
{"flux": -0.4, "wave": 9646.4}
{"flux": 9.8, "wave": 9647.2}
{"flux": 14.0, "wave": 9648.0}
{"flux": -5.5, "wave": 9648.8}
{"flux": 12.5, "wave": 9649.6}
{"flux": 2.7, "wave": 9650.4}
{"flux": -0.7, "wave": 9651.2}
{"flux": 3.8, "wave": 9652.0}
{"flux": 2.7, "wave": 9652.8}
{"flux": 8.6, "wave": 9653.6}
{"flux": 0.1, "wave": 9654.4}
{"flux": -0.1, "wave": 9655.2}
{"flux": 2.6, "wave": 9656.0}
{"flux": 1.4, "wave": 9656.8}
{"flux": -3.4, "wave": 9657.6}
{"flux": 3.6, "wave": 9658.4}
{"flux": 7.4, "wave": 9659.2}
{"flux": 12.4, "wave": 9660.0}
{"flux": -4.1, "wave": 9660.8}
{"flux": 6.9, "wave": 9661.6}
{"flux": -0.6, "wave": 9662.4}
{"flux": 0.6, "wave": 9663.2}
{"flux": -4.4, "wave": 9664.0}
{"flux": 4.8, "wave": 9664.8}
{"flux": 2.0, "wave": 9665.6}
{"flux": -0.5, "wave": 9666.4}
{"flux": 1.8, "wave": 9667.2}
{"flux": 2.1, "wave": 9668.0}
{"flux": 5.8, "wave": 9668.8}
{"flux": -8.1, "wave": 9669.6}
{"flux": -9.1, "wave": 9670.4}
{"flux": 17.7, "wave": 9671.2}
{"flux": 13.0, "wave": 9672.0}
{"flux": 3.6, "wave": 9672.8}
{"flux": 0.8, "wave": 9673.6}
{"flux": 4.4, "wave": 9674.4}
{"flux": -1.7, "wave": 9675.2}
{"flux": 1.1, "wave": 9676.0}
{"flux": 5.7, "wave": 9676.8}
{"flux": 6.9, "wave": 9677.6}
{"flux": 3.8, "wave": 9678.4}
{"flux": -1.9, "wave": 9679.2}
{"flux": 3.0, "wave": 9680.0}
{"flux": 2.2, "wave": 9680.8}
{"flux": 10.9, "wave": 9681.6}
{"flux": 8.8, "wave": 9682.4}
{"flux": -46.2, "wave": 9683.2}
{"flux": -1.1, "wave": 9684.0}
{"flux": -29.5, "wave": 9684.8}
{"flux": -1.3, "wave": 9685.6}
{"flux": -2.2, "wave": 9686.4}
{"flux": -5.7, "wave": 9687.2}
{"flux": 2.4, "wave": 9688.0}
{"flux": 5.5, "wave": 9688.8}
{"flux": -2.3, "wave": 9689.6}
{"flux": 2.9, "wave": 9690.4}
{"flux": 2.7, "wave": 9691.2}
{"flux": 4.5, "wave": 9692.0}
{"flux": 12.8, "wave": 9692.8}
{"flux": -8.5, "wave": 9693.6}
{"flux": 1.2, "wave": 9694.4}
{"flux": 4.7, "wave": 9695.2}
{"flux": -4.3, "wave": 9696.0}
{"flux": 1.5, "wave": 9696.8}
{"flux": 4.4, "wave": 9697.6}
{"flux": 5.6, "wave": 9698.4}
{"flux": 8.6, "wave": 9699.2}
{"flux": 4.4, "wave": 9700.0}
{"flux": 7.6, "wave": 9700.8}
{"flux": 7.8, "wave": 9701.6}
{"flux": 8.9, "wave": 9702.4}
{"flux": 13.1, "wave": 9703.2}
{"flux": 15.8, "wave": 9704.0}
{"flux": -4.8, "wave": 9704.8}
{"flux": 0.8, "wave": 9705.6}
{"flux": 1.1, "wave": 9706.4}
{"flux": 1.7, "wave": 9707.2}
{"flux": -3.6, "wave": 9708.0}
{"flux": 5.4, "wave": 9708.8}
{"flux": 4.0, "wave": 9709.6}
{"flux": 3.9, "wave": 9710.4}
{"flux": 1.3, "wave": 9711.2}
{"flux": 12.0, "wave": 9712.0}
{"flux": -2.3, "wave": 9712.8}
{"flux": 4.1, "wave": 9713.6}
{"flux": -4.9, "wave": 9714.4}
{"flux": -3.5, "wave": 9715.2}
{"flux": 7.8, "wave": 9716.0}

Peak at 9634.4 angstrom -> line [O III] 5007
